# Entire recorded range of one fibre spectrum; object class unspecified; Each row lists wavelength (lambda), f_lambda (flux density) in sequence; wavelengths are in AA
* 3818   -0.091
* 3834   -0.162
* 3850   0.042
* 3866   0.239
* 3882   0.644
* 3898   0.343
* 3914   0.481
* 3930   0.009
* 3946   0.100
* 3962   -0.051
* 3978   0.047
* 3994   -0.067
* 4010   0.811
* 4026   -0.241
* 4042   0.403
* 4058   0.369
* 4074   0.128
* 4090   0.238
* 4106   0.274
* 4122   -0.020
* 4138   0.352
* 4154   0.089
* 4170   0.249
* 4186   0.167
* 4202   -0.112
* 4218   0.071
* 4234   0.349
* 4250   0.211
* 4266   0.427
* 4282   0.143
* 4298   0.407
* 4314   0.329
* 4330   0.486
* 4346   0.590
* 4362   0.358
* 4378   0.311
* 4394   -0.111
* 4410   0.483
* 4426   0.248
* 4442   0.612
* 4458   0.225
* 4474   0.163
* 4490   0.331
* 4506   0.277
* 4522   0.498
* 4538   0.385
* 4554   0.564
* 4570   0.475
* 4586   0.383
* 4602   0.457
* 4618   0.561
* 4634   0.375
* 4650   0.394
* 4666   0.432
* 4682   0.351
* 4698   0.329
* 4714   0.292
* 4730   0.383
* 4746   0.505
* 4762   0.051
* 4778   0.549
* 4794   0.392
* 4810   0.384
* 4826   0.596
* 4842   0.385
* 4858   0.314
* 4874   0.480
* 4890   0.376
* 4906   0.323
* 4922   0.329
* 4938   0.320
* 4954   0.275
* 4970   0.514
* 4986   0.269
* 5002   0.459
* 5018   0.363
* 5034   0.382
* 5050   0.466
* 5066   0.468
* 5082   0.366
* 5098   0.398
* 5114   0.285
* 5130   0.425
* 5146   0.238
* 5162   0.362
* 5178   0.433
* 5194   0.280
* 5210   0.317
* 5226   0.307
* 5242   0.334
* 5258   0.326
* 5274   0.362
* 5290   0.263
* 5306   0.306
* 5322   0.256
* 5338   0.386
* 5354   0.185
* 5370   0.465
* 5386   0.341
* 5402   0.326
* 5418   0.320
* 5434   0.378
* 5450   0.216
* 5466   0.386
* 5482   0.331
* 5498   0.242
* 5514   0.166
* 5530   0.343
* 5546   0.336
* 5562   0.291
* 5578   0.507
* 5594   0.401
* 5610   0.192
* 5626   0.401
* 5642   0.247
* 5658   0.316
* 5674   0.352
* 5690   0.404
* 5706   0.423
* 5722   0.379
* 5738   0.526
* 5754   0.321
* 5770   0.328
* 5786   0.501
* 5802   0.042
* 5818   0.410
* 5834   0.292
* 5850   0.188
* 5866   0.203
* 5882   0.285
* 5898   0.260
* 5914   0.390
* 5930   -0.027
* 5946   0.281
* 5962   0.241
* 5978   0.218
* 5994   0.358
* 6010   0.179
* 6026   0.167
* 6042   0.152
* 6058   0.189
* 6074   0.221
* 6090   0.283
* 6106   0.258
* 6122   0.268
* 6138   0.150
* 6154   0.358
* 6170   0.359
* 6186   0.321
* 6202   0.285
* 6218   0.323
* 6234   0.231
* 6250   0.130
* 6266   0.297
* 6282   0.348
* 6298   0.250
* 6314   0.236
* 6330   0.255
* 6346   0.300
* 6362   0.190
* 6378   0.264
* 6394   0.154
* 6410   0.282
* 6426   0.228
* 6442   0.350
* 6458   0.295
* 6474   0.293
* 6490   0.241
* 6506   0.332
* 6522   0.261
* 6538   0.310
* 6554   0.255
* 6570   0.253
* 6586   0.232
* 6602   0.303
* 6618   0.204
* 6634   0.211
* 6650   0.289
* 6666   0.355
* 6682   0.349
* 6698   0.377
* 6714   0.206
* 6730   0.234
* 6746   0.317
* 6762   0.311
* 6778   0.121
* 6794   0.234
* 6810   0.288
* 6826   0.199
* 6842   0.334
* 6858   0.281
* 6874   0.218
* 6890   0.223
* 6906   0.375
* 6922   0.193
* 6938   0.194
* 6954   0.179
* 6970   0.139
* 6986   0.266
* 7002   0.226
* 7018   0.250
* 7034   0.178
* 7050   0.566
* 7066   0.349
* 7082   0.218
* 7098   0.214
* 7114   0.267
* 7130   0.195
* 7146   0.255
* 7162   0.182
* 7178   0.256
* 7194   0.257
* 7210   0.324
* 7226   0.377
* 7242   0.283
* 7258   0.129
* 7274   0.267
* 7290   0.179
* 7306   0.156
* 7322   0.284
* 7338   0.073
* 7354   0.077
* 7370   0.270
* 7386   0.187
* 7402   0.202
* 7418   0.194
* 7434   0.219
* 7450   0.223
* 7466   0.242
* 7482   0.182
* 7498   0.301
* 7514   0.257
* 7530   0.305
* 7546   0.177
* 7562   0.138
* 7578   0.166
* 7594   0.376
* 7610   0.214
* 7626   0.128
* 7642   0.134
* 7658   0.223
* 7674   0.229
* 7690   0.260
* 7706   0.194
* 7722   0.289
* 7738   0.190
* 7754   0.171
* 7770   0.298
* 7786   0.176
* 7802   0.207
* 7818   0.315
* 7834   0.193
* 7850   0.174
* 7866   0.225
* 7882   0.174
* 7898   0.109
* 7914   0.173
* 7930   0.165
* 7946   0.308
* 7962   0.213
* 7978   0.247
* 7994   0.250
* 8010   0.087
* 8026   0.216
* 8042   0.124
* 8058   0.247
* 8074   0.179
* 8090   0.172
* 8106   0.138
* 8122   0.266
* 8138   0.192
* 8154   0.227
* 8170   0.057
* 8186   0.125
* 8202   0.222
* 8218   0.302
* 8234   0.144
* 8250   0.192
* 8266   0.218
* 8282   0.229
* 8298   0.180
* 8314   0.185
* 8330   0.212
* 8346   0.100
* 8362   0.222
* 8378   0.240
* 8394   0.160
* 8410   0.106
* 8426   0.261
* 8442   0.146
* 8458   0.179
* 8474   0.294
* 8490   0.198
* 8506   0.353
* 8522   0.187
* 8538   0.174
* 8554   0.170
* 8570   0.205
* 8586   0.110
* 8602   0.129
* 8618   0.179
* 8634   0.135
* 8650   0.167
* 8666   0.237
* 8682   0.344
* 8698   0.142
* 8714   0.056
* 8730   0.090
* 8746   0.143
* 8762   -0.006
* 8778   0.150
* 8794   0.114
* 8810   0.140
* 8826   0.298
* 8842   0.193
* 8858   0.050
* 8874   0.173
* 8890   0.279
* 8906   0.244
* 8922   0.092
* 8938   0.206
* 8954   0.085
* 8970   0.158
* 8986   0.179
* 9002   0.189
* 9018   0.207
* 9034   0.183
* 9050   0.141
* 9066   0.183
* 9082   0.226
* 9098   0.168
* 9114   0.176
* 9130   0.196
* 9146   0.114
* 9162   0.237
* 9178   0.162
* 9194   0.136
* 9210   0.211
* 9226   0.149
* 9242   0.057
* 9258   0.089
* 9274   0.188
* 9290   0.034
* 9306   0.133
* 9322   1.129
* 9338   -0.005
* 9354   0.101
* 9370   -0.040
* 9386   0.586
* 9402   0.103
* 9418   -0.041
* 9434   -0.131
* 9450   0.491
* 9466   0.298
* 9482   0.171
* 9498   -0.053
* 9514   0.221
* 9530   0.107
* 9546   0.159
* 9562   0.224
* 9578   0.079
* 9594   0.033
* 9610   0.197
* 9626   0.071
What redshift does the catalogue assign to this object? 0.07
